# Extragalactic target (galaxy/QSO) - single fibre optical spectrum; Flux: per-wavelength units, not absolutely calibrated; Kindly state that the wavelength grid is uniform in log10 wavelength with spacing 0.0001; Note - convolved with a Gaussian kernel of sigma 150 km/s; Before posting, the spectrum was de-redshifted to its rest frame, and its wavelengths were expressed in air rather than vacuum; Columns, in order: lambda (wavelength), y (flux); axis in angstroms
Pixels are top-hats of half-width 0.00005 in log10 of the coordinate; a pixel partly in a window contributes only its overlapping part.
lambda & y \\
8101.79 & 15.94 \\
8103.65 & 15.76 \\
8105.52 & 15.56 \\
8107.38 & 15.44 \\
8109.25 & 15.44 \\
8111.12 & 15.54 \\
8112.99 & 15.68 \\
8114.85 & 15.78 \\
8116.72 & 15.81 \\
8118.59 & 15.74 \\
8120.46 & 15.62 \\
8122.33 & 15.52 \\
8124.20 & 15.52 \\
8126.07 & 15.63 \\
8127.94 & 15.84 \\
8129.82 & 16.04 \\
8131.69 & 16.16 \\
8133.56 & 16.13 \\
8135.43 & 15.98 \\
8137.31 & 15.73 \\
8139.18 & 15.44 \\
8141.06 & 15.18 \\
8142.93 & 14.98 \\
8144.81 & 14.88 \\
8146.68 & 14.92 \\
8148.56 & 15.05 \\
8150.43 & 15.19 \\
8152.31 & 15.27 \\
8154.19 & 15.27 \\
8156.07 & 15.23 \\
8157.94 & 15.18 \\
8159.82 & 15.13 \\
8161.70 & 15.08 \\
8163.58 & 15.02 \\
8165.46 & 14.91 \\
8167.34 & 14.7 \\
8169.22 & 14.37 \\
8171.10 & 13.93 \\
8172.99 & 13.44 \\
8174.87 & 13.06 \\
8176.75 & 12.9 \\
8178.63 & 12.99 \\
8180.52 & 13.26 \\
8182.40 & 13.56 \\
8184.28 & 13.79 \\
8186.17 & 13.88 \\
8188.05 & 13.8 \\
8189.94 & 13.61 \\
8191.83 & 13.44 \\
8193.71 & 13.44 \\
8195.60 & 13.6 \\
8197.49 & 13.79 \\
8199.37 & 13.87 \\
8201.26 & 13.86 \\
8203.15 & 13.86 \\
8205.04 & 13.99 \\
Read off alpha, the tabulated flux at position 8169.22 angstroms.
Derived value 14.37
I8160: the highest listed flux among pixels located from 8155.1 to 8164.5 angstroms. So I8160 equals 15.23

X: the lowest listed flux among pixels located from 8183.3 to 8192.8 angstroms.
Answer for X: 13.44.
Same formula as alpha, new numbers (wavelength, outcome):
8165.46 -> 14.91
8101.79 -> 15.94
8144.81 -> 14.88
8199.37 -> 13.87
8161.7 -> 15.08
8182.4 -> 13.56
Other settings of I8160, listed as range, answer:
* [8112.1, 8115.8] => 15.78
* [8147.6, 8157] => 15.27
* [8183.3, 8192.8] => 13.88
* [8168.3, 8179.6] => 14.37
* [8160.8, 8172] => 15.08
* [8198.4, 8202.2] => 13.87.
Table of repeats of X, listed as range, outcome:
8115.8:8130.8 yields 15.52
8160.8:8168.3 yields 14.7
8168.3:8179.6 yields 12.9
